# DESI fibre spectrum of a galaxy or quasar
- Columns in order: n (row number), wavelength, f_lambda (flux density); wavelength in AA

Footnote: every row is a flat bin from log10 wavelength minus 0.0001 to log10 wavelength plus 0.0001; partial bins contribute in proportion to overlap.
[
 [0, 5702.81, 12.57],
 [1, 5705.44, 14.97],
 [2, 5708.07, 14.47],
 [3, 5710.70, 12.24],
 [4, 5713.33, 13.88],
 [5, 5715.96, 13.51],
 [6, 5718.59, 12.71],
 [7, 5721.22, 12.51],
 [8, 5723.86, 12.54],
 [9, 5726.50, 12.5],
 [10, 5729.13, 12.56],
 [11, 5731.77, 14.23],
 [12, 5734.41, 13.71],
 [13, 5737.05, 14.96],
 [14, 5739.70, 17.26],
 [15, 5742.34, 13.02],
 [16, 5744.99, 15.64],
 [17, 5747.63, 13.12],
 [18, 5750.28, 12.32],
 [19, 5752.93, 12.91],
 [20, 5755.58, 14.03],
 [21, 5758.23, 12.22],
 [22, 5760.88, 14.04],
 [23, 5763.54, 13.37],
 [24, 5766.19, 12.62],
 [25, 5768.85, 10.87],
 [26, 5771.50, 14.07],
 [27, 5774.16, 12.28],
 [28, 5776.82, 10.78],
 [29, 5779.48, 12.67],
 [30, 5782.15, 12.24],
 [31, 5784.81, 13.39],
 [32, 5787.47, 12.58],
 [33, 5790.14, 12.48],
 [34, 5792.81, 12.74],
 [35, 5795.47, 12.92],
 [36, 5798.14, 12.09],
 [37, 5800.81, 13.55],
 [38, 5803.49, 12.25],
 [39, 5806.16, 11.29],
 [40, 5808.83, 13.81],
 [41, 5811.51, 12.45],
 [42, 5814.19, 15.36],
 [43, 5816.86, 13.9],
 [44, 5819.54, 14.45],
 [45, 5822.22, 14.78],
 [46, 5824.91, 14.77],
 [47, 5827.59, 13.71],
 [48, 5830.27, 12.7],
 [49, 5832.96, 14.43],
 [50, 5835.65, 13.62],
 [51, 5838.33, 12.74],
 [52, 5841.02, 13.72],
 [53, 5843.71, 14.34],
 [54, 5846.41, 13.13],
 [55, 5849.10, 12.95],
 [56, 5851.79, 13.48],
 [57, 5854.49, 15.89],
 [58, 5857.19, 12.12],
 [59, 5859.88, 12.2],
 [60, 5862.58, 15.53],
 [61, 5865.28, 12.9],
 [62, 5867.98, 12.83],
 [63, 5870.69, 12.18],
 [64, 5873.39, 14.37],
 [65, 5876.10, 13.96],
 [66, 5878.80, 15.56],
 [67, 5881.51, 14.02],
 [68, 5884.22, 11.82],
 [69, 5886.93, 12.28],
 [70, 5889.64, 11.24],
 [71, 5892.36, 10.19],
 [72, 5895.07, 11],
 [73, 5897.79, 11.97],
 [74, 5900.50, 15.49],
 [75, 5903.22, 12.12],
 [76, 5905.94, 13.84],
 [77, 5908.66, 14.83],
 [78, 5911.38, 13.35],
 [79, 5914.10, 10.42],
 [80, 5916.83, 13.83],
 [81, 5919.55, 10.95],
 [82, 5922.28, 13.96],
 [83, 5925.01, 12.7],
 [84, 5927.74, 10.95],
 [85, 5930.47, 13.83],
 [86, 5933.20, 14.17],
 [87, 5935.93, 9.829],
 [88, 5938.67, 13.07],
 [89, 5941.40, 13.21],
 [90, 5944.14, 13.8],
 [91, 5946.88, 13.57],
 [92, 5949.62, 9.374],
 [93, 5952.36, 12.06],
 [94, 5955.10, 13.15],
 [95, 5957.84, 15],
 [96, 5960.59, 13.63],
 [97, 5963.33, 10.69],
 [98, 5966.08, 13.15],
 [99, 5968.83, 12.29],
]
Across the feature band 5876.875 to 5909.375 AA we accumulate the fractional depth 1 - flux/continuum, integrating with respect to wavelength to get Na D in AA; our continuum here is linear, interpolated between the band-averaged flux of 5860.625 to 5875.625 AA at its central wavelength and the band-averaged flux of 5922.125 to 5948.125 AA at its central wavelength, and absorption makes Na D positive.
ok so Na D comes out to 1.1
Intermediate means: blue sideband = 13.5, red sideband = 12.9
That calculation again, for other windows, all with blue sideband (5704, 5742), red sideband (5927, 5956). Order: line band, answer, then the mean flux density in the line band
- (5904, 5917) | -0.5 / 13.1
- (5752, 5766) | 0.2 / 13.3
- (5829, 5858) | -1.3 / 13.6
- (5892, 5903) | 0.3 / 12.3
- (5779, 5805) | 1.2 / 12.7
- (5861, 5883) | -1.8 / 13.9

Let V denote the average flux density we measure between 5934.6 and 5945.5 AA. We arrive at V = 12.5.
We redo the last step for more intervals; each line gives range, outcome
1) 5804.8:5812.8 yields 12.5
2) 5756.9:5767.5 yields 13.1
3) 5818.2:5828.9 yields 14.4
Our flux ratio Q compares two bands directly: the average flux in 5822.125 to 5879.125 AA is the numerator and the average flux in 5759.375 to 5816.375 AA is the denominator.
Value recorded 1.1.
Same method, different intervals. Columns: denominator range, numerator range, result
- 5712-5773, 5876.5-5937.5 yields 0.94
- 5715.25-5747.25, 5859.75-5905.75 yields 0.94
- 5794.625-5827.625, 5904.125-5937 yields 0.94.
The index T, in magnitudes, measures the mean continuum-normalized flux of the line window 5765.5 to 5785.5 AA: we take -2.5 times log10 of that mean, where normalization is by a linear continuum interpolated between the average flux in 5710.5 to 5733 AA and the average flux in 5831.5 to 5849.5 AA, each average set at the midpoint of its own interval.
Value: 0.08 mag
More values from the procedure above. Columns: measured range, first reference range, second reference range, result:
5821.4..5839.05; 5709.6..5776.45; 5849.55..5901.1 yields -0.06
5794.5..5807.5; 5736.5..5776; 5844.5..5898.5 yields 0.07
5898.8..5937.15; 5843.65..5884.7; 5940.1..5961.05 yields 0.03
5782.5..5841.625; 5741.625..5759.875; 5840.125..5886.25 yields 0.01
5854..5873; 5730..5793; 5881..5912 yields -0.05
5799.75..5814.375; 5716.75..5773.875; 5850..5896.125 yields 0.02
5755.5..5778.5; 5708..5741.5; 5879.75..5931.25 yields 0.06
